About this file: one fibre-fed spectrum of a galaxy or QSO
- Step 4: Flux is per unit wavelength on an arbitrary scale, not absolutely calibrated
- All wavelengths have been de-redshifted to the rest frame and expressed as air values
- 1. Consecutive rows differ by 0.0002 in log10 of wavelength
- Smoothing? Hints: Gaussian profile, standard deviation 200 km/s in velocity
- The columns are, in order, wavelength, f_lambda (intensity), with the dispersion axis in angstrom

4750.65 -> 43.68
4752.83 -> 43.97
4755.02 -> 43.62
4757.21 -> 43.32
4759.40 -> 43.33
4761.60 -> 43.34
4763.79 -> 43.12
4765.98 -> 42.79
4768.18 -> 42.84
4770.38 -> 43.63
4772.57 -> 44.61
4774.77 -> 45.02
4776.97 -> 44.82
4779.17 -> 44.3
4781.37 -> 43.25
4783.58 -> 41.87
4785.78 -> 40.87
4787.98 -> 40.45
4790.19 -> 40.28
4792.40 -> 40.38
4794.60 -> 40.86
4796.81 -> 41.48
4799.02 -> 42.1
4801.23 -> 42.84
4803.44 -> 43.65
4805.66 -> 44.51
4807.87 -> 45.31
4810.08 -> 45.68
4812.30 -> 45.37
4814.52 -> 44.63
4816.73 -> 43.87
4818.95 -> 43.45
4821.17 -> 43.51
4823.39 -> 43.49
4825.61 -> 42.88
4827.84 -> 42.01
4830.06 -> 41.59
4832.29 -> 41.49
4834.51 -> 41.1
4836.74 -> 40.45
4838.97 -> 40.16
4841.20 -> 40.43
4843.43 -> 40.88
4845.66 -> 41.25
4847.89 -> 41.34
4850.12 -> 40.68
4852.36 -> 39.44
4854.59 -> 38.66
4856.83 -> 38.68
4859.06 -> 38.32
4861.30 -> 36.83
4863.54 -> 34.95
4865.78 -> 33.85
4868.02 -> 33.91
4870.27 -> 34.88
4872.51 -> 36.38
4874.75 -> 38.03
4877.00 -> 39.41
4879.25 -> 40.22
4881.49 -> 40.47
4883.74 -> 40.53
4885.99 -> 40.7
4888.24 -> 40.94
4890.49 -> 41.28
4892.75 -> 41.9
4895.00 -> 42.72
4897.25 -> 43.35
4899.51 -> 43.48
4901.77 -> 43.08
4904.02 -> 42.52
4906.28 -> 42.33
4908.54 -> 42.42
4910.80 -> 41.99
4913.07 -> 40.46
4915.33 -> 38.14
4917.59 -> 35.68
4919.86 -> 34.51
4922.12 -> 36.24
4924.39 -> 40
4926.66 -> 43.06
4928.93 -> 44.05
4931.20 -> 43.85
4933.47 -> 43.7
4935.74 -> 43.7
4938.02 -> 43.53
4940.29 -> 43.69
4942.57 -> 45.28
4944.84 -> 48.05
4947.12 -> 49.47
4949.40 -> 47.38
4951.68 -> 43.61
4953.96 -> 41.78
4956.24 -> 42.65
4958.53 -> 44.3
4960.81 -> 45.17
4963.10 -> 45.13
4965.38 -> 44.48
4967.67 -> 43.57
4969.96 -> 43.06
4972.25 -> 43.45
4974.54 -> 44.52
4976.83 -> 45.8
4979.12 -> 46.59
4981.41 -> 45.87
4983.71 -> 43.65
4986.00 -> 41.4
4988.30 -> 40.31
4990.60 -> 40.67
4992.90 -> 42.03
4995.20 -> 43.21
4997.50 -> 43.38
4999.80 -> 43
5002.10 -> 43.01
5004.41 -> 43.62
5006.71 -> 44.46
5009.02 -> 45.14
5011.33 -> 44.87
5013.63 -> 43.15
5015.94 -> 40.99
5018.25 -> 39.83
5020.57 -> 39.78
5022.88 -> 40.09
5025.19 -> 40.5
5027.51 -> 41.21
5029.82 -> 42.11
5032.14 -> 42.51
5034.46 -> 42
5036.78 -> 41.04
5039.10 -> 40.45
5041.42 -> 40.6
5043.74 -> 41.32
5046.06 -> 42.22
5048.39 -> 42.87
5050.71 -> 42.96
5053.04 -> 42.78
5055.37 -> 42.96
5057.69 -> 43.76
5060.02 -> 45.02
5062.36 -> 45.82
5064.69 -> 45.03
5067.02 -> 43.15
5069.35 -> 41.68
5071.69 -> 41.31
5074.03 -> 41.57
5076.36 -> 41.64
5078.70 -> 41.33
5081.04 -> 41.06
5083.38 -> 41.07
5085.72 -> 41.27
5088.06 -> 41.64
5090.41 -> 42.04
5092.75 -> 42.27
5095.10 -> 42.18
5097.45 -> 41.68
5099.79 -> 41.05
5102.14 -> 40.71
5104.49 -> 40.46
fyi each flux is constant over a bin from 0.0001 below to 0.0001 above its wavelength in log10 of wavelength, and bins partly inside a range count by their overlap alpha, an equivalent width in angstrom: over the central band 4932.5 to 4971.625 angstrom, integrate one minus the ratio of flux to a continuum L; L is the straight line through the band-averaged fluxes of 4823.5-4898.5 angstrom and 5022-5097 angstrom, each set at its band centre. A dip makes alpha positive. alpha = -3.6 angstrom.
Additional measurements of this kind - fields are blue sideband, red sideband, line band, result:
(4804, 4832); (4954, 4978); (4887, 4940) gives 3.0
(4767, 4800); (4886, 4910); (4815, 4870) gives 3.0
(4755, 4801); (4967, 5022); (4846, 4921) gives 6.0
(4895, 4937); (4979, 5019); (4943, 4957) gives -1.2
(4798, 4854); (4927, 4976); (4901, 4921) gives 1.7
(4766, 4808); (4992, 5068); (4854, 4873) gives 2.9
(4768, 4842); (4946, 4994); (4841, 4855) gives 0.8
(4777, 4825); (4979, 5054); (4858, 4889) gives 3.6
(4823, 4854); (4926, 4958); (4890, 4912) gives 0.3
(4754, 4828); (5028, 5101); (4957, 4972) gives -0.6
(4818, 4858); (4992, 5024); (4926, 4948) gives -1.5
